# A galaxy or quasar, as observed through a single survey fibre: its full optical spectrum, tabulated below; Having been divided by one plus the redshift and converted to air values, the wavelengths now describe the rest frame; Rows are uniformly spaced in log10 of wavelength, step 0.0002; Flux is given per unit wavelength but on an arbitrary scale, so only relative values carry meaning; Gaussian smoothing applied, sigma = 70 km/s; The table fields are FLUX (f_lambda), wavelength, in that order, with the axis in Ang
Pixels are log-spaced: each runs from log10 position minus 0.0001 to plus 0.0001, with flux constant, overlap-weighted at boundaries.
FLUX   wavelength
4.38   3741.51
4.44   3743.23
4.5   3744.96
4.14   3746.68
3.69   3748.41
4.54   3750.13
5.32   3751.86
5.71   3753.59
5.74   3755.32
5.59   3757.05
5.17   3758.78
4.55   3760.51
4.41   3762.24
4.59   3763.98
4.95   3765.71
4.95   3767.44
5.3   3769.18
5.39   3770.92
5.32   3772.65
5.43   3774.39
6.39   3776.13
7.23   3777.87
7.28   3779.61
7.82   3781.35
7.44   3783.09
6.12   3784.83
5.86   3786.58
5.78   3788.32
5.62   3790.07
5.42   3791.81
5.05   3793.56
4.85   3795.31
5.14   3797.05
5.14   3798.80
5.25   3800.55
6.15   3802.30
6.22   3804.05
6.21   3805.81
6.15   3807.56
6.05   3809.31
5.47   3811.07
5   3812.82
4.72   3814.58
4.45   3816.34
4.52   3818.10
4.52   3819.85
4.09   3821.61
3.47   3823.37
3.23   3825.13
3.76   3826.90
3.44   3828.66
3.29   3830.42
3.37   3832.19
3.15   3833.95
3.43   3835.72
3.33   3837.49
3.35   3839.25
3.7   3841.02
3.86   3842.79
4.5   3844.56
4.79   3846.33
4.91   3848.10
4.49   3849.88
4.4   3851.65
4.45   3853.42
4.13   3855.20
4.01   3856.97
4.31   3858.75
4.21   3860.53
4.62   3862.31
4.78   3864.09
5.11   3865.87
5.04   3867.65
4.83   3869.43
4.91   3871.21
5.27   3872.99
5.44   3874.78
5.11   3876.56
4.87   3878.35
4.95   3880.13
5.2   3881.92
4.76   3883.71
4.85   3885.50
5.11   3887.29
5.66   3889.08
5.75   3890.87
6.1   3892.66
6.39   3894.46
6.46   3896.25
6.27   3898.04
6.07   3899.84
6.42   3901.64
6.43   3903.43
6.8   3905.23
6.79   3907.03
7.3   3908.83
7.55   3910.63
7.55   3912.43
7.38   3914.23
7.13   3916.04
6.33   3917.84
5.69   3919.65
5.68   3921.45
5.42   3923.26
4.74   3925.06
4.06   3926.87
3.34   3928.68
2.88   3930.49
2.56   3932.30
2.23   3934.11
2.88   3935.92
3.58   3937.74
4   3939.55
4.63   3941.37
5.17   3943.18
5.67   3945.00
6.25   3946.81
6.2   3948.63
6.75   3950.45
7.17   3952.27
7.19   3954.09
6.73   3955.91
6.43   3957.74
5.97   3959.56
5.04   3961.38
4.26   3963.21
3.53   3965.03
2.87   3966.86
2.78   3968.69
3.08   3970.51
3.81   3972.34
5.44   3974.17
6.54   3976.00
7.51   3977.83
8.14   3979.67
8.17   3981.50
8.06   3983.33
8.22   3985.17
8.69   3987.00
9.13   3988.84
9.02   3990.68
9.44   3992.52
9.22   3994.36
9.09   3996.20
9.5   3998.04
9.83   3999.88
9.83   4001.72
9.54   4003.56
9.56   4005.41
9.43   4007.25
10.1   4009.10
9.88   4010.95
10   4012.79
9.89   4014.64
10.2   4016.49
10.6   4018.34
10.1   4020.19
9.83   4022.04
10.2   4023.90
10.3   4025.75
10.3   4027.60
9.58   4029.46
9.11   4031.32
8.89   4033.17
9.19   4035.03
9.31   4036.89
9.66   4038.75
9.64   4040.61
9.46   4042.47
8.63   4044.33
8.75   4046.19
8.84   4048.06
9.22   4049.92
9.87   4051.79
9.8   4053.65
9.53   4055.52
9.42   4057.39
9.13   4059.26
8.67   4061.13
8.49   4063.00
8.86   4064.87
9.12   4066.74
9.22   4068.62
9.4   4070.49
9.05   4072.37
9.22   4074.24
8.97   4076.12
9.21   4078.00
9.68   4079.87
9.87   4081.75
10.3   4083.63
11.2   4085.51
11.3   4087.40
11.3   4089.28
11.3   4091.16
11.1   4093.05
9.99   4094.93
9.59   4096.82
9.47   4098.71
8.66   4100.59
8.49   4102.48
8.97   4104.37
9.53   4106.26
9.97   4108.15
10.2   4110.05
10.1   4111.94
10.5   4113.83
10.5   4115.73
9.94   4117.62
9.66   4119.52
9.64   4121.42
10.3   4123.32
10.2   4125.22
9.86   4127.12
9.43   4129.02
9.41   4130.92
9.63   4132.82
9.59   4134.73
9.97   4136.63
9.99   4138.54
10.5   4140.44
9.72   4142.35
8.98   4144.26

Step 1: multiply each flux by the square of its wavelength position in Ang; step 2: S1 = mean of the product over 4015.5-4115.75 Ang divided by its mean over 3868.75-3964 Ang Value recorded 1.89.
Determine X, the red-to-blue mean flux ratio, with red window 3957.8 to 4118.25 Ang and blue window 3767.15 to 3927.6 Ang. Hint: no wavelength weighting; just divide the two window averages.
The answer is 1.7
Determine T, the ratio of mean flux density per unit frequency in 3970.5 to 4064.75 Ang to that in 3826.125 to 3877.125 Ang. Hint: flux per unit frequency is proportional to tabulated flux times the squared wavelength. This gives 2.30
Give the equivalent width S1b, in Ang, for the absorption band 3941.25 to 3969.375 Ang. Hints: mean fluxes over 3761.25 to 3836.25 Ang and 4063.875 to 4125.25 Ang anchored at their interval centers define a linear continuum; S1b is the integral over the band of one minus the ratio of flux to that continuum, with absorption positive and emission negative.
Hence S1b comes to 7.96 Ang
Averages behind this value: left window 5.15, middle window 5.46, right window 9.84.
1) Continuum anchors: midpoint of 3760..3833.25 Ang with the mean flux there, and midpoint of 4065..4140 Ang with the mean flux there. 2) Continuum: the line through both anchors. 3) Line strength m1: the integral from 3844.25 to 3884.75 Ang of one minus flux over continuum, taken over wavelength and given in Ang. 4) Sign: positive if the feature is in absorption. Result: 9.7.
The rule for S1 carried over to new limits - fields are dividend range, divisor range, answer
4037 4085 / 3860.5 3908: 1.84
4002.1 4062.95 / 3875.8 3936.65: 1.86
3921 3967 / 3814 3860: 1.28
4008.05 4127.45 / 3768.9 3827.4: 2.04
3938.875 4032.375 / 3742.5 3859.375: 1.74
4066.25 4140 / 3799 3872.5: 2.51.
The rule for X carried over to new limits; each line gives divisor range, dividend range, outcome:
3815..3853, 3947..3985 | 1.49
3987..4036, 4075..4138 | 1.03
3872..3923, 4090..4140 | 1.63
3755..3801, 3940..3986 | 1.03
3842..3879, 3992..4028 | 2.11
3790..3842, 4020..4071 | 2.05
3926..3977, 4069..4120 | 2.11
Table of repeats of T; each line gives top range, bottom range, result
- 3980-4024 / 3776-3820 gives 1.82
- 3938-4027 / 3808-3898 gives 1.75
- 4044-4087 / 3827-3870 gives 2.52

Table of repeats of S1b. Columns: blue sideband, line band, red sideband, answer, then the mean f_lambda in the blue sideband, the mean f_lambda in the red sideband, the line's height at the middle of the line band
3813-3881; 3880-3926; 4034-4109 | -4.3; 4.29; 9.53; 5.6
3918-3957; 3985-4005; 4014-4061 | -4.4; 4.93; 9.56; 7.59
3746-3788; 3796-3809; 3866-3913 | -0.3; 5.55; 5.82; 5.63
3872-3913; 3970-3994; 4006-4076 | 2.0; 5.95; 9.48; 8.07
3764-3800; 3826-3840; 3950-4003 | 6.2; 5.79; 6.97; 6.1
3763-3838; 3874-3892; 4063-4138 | 3.5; 5.13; 9.8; 6.41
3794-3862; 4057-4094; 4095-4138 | -3.2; 4.46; 9.72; 8.97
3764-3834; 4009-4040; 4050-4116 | -3.7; 5.24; 9.7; 8.78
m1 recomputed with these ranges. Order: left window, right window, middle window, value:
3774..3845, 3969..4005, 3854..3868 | 3.2 Ang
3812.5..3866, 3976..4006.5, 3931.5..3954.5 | 7.8 Ang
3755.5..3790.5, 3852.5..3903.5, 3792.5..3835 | 6.6 Ang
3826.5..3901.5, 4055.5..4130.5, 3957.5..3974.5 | 6.7 Ang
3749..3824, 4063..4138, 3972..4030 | -4.4 Ang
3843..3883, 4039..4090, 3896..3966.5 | 8.3 Ang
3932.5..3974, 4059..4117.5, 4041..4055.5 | -1.7 Ang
